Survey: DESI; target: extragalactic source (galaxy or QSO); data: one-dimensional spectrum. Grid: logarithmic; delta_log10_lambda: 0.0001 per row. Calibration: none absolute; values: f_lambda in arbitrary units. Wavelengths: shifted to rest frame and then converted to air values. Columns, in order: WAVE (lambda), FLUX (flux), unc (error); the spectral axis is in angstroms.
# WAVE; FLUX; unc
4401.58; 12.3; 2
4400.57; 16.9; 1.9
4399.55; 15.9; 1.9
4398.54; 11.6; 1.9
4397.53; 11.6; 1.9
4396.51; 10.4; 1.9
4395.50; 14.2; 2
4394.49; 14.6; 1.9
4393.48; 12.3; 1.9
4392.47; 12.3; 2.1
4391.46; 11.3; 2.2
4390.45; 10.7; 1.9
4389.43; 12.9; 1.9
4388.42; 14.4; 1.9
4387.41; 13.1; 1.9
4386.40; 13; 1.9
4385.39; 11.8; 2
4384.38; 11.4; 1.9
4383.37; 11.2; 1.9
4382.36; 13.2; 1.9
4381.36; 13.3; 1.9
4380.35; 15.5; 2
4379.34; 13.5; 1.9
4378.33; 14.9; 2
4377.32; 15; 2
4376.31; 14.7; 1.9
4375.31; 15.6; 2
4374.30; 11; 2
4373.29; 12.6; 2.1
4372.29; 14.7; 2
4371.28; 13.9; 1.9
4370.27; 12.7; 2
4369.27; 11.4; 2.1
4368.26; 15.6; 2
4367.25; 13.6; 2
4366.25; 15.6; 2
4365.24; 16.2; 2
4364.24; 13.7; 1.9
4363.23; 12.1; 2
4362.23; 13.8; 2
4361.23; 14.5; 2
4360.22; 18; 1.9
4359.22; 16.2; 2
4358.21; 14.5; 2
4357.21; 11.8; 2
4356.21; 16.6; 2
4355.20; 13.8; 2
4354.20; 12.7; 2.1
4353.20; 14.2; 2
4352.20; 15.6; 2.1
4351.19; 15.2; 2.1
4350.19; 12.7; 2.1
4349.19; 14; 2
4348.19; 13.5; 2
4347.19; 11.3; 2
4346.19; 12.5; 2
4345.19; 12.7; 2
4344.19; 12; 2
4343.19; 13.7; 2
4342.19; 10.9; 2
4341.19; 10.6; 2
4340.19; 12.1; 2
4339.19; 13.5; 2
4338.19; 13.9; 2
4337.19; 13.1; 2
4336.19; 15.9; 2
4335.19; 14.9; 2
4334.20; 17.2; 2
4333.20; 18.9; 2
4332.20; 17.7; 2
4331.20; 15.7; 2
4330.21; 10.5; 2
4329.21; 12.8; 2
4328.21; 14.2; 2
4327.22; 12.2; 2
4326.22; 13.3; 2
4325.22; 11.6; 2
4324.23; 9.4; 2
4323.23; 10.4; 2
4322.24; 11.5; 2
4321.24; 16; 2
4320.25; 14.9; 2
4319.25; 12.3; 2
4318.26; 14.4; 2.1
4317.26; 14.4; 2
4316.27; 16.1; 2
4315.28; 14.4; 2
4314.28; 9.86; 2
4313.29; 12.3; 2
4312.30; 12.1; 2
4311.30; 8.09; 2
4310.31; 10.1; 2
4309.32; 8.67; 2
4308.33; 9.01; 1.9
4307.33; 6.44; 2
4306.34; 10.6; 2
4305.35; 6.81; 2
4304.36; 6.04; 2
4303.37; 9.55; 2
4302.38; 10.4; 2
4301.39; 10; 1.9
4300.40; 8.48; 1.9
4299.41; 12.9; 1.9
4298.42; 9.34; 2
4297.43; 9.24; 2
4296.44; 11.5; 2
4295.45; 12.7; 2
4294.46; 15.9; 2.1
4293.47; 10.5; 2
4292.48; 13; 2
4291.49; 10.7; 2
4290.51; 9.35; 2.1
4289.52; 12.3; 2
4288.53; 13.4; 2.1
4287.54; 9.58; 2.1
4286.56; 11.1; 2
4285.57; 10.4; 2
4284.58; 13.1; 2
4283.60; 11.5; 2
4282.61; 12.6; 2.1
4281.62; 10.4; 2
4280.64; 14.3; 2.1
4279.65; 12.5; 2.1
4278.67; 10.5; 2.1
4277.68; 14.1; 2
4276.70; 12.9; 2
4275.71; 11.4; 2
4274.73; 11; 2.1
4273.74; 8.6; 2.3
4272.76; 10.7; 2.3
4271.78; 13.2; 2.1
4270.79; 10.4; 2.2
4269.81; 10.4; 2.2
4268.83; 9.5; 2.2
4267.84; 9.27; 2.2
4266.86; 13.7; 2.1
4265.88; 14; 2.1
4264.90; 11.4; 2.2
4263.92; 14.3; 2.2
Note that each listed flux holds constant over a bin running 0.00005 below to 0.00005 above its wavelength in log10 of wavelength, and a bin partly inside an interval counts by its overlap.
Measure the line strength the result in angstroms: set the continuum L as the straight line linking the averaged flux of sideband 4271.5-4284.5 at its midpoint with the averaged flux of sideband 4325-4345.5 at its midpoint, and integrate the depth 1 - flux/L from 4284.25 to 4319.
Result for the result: 4.6 angstroms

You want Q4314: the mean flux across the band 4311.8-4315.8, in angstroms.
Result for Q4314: 12.2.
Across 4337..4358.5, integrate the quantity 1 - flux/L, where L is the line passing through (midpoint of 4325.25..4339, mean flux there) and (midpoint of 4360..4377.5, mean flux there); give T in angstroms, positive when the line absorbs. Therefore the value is 1.7 angstroms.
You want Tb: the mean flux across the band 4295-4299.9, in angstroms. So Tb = 11.1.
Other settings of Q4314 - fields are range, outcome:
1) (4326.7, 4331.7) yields 13.1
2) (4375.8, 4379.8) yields 14.5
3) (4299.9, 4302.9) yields 9.64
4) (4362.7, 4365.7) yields 14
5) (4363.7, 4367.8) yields 14.7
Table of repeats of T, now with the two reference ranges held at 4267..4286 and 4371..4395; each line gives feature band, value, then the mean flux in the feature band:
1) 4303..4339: -0.5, 12.4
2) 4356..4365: -1.2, 14.6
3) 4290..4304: 1.0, 10.9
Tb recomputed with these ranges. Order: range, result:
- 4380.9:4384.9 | 12.3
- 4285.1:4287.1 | 10.7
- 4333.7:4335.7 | 16.1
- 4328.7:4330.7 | 11.6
